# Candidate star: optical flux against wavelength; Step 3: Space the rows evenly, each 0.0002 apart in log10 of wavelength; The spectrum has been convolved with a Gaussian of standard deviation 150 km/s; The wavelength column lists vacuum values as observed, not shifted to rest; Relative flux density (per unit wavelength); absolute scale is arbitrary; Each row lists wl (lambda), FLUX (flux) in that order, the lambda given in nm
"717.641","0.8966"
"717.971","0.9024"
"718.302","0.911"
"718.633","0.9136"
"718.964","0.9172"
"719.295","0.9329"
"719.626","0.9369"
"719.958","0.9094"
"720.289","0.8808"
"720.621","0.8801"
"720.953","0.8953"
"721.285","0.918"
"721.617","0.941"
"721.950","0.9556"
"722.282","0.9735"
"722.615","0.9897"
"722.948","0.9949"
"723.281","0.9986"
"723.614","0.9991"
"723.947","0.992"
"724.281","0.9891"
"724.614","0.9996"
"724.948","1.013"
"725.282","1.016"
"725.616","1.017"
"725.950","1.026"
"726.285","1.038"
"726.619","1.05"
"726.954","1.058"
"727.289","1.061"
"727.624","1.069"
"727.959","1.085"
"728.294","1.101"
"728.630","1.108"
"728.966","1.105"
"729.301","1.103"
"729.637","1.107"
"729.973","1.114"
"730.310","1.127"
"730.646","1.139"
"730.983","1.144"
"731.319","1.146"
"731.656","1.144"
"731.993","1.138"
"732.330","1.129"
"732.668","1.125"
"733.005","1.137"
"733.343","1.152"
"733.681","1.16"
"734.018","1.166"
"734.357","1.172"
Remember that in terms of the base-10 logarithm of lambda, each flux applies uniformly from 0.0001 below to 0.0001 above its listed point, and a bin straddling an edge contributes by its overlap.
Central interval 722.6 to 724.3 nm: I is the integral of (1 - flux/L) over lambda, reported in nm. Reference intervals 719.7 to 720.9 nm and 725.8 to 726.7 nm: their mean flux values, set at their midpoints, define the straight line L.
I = -0.04 nm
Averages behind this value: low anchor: 0.894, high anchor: 1.04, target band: 0.995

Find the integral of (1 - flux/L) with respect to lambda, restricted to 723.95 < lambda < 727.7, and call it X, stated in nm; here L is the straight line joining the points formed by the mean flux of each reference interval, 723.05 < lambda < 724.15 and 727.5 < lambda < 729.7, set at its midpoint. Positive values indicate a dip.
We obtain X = 0.05 nm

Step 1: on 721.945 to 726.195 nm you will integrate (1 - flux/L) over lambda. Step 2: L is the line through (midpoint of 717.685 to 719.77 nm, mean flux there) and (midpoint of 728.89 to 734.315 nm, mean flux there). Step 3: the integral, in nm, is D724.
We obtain 0.03 nm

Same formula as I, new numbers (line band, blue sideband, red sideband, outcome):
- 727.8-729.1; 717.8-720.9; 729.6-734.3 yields -0.03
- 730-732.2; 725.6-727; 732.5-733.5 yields -0.06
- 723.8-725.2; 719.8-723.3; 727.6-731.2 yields 0.00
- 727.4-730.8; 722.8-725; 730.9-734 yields -0.06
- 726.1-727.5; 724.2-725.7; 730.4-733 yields -0.01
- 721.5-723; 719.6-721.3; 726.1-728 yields -0.04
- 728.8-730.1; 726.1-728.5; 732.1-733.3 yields -0.02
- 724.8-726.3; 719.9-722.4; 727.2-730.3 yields 0.00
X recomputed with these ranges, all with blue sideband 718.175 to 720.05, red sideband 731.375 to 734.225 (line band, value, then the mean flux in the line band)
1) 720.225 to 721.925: 0.079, 0.908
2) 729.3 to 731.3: -0.041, 1.13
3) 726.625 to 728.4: -0.023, 1.07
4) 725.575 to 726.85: 0.001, 1.04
